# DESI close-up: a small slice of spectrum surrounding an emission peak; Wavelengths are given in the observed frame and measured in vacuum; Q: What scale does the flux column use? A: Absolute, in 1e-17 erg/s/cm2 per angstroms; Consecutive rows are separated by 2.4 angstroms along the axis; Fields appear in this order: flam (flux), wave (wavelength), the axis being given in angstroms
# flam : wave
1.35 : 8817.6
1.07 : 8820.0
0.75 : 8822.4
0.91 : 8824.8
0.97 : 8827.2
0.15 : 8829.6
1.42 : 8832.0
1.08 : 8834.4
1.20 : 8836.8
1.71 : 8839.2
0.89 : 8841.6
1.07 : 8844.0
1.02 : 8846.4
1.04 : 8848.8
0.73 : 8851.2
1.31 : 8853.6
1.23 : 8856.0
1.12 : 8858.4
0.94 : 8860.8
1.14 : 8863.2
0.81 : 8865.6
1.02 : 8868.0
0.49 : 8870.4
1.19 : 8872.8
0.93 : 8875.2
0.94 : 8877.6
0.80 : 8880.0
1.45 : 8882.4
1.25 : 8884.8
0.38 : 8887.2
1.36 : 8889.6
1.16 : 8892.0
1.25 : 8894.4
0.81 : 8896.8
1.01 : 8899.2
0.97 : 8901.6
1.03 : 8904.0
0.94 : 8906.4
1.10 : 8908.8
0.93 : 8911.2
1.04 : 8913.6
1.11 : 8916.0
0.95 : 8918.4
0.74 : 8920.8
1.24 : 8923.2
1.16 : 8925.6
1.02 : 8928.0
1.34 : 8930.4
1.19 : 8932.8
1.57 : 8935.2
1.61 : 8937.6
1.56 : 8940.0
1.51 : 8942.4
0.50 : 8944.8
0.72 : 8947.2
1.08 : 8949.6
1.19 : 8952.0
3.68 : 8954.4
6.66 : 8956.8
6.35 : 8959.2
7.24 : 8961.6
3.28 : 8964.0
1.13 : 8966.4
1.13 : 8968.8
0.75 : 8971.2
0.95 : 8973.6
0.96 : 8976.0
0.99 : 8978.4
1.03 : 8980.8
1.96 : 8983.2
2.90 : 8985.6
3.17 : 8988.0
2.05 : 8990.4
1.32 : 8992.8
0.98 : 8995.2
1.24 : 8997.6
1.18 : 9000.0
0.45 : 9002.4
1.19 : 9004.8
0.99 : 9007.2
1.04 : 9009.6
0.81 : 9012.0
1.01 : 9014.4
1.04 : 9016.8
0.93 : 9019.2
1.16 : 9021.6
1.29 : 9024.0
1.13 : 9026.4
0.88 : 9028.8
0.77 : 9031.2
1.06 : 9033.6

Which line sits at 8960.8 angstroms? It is H-alpha 6563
